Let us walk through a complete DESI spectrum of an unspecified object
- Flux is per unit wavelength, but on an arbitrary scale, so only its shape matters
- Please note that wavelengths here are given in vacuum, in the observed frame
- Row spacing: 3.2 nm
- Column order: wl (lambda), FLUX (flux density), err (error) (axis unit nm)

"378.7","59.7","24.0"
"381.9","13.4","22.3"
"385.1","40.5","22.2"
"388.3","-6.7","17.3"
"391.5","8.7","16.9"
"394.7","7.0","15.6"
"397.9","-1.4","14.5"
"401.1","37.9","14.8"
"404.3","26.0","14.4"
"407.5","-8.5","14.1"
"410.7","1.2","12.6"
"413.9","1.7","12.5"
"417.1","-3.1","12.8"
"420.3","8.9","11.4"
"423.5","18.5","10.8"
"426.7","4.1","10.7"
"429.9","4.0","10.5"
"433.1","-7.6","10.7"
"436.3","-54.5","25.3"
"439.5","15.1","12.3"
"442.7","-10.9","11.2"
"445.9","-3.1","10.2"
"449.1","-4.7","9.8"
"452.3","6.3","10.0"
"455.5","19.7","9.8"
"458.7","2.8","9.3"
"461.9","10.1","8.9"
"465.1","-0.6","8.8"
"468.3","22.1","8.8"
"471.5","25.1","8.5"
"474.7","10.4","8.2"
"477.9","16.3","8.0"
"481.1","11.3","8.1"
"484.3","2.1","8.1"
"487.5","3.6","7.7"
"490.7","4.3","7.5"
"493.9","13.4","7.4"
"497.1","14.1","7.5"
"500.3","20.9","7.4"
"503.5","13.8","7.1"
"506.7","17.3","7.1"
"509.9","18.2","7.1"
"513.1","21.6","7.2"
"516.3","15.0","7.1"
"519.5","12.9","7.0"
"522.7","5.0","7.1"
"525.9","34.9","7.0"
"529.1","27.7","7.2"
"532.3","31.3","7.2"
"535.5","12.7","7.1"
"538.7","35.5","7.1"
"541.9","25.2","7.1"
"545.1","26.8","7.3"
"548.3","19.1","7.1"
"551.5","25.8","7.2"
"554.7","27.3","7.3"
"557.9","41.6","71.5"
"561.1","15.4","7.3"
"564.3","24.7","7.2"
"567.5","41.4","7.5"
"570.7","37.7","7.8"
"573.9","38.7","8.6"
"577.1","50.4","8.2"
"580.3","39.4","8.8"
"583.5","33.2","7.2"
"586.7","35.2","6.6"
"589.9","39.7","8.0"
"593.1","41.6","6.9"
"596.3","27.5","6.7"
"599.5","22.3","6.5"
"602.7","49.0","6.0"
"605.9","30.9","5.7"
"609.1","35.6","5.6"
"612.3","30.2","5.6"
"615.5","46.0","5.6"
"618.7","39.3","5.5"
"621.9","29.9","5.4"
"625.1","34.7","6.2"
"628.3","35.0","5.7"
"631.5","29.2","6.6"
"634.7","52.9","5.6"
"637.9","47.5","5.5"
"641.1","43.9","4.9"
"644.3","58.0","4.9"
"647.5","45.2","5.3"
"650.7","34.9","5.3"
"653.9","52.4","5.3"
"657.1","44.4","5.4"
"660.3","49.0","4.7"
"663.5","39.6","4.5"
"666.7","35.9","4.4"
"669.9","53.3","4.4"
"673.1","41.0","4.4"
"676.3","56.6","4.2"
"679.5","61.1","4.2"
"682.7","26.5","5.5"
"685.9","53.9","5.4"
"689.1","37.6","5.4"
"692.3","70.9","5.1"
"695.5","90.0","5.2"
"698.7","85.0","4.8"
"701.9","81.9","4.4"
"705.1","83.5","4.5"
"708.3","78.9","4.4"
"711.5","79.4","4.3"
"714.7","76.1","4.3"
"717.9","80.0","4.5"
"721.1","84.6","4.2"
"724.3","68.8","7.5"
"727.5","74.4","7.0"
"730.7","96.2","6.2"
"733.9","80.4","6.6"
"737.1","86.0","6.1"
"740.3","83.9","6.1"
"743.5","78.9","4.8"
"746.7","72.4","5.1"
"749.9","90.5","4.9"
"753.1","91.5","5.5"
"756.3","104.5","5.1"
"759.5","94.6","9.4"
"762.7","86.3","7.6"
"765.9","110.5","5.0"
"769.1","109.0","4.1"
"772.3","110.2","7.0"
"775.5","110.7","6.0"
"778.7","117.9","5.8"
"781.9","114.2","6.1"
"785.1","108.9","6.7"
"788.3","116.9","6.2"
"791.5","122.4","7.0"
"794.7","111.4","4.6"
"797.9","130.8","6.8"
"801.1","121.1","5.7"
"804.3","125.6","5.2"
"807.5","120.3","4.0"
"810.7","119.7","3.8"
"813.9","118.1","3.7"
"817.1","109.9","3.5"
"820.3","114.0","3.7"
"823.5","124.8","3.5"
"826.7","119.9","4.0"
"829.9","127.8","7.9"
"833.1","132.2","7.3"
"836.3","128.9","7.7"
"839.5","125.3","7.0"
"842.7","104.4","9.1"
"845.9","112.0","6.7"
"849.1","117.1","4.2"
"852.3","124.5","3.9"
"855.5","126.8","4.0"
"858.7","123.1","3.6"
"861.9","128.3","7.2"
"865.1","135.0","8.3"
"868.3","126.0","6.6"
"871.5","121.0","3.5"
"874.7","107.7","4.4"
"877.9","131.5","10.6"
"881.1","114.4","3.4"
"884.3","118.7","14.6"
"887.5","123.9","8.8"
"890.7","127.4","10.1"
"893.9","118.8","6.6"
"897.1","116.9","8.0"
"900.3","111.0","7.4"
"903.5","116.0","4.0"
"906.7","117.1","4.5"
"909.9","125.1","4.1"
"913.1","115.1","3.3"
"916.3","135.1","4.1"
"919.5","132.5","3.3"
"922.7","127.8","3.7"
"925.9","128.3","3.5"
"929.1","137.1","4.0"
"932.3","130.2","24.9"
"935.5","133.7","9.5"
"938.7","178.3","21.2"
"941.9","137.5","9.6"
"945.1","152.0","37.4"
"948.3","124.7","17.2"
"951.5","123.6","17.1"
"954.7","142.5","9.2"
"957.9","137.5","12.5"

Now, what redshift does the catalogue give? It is 0.735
